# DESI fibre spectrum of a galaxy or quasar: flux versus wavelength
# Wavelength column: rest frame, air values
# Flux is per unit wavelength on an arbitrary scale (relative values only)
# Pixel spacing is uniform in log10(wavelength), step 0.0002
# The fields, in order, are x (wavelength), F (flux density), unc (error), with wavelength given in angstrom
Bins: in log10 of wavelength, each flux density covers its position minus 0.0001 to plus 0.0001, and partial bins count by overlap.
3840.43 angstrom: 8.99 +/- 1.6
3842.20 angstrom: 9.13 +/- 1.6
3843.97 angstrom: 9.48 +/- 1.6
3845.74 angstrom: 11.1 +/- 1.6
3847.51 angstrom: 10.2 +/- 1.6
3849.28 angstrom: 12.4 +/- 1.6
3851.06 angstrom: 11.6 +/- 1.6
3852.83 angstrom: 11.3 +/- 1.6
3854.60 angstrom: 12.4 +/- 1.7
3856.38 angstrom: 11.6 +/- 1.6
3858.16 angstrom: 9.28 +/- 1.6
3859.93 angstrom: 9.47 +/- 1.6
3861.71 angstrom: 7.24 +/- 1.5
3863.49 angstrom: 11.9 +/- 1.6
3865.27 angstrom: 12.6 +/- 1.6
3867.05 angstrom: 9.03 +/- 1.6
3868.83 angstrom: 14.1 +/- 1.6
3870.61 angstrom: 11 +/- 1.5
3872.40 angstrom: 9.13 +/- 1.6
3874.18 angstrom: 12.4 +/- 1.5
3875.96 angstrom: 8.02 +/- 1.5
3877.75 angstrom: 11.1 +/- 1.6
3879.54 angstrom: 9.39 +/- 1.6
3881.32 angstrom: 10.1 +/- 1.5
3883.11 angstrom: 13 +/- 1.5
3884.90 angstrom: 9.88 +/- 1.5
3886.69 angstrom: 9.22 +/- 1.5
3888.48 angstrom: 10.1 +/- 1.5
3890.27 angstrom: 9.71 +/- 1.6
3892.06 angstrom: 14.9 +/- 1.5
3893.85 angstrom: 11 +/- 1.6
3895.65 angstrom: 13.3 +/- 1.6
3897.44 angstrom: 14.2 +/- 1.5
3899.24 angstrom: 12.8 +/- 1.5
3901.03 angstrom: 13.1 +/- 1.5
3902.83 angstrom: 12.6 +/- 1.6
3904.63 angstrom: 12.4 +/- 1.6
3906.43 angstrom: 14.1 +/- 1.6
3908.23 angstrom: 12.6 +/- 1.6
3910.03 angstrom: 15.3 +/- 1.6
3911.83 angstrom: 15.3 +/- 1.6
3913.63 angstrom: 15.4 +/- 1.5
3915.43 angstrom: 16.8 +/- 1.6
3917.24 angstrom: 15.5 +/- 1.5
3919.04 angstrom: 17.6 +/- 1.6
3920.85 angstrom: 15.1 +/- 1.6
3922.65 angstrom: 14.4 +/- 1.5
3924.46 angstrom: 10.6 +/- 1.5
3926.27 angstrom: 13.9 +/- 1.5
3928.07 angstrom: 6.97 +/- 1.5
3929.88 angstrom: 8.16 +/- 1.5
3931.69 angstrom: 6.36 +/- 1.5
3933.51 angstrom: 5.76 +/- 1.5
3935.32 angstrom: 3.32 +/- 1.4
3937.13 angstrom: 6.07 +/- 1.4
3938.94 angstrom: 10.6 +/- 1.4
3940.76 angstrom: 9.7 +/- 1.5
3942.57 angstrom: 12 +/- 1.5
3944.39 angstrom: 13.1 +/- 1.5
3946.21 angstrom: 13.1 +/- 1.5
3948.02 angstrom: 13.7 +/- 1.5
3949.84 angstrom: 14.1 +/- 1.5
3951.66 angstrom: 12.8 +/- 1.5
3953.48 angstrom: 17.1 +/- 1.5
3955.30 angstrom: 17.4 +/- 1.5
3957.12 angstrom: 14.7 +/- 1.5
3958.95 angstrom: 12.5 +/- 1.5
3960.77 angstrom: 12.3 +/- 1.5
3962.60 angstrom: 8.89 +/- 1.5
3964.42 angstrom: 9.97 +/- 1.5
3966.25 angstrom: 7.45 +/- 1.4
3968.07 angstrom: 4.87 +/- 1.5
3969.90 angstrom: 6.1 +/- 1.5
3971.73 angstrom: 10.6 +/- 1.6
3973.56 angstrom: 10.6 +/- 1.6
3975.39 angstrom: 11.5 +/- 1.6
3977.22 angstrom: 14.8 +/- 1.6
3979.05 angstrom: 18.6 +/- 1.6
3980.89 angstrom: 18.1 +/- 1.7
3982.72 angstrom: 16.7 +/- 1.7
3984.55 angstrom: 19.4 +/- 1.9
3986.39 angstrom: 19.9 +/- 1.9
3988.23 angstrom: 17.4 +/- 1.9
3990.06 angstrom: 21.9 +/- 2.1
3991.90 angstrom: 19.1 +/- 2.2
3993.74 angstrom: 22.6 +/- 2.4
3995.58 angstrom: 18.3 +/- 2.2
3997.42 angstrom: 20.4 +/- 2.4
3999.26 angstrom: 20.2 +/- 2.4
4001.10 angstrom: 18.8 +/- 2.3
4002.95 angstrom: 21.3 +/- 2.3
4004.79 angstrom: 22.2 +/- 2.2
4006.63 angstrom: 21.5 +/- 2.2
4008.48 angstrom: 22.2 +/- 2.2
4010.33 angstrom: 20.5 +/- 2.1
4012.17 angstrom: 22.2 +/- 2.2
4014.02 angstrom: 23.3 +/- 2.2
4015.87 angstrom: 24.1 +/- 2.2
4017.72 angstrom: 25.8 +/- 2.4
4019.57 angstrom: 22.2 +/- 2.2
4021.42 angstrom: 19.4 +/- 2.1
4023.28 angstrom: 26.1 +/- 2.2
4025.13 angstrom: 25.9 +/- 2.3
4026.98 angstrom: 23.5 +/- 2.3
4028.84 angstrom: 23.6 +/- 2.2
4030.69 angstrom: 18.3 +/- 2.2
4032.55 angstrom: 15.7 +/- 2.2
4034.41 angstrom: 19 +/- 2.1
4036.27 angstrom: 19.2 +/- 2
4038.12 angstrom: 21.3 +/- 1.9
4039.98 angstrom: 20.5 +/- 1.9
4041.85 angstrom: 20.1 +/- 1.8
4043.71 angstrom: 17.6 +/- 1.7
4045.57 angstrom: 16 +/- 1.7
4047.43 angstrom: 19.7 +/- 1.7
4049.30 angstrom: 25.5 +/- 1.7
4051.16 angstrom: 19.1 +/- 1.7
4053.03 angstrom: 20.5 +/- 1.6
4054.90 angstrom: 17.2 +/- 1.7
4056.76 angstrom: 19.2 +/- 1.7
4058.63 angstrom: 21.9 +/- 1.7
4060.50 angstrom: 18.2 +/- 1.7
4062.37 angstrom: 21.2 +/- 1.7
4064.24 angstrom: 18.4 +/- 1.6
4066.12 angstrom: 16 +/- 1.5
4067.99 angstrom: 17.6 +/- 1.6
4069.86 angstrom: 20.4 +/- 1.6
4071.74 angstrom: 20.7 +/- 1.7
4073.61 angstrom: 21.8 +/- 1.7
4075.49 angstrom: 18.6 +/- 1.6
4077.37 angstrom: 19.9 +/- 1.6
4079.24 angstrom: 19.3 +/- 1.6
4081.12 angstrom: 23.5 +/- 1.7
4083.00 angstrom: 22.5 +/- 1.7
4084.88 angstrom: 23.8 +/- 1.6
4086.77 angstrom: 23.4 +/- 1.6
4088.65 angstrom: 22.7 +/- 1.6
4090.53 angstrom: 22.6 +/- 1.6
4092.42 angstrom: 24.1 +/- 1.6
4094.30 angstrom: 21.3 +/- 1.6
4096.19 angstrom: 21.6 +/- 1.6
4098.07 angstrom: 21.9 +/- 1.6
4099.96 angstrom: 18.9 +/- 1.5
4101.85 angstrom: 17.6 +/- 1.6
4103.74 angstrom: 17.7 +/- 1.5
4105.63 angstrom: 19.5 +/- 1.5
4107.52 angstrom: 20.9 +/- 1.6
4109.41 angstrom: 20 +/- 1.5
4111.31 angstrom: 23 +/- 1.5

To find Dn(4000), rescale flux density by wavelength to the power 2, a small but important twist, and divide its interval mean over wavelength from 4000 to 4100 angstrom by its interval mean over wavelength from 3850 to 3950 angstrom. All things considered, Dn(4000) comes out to 2.0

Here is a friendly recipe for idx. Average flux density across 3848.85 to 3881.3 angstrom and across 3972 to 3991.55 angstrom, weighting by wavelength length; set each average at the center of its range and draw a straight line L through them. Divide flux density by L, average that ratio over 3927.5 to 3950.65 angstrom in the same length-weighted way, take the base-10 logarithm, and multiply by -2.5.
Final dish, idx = 0.473 mag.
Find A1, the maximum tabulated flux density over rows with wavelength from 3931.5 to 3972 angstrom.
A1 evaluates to 17.4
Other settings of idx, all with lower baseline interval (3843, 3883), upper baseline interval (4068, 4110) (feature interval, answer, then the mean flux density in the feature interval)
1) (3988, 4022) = -0.236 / 21.3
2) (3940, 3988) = 0.166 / 13.2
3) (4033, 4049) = -0.030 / 19.3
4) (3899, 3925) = -0.110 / 14.3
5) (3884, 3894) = 0.107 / 10.8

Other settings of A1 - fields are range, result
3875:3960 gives 17.6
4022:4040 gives 26.1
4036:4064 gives 25.5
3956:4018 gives 25.8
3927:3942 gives 10.6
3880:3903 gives 14.9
